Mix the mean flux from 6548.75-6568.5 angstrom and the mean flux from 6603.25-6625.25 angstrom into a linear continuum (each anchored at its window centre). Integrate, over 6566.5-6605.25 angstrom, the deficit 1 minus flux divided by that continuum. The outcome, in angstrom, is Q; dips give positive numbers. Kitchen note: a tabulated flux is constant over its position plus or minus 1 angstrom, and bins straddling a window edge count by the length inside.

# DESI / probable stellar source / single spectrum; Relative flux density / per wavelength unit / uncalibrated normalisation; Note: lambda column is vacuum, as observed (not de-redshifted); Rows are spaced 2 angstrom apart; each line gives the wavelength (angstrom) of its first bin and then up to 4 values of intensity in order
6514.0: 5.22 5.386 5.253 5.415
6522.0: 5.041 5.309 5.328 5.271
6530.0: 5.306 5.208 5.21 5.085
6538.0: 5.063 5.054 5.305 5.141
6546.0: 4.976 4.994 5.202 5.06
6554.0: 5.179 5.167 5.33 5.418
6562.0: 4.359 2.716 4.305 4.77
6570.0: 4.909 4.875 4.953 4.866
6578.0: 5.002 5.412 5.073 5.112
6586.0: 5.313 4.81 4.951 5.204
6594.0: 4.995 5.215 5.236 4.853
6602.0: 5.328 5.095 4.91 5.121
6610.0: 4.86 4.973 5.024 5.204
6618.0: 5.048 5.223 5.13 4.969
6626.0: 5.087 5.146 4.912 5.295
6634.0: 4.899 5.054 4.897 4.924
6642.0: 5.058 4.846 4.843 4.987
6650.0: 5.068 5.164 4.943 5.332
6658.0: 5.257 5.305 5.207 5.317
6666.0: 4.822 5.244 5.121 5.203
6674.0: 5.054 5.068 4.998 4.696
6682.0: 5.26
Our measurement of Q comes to -1.1 angstrom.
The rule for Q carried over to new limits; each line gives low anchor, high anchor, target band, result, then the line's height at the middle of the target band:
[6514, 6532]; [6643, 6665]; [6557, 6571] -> 1.8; 5.23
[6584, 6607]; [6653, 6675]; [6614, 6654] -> 0.7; 5.13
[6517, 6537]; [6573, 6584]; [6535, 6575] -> 2.0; 5.15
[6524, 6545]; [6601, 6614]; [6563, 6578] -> 1.8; 5.13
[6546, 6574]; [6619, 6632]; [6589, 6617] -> -0.4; 4.99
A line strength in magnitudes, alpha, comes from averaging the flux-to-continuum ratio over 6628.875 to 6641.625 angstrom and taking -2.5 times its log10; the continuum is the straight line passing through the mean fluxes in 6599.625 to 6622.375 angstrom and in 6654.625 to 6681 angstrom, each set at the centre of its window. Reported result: 0.019 mag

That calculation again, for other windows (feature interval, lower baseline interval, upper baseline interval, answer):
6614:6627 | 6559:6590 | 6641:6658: -0.034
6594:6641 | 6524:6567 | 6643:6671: 0.001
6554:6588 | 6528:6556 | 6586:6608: 0.054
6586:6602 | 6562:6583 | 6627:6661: -0.063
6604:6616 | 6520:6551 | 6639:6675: 0.025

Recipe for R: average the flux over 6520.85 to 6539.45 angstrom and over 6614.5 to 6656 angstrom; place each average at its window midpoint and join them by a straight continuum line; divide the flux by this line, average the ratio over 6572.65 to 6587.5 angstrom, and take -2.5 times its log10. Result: 0.01 mag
